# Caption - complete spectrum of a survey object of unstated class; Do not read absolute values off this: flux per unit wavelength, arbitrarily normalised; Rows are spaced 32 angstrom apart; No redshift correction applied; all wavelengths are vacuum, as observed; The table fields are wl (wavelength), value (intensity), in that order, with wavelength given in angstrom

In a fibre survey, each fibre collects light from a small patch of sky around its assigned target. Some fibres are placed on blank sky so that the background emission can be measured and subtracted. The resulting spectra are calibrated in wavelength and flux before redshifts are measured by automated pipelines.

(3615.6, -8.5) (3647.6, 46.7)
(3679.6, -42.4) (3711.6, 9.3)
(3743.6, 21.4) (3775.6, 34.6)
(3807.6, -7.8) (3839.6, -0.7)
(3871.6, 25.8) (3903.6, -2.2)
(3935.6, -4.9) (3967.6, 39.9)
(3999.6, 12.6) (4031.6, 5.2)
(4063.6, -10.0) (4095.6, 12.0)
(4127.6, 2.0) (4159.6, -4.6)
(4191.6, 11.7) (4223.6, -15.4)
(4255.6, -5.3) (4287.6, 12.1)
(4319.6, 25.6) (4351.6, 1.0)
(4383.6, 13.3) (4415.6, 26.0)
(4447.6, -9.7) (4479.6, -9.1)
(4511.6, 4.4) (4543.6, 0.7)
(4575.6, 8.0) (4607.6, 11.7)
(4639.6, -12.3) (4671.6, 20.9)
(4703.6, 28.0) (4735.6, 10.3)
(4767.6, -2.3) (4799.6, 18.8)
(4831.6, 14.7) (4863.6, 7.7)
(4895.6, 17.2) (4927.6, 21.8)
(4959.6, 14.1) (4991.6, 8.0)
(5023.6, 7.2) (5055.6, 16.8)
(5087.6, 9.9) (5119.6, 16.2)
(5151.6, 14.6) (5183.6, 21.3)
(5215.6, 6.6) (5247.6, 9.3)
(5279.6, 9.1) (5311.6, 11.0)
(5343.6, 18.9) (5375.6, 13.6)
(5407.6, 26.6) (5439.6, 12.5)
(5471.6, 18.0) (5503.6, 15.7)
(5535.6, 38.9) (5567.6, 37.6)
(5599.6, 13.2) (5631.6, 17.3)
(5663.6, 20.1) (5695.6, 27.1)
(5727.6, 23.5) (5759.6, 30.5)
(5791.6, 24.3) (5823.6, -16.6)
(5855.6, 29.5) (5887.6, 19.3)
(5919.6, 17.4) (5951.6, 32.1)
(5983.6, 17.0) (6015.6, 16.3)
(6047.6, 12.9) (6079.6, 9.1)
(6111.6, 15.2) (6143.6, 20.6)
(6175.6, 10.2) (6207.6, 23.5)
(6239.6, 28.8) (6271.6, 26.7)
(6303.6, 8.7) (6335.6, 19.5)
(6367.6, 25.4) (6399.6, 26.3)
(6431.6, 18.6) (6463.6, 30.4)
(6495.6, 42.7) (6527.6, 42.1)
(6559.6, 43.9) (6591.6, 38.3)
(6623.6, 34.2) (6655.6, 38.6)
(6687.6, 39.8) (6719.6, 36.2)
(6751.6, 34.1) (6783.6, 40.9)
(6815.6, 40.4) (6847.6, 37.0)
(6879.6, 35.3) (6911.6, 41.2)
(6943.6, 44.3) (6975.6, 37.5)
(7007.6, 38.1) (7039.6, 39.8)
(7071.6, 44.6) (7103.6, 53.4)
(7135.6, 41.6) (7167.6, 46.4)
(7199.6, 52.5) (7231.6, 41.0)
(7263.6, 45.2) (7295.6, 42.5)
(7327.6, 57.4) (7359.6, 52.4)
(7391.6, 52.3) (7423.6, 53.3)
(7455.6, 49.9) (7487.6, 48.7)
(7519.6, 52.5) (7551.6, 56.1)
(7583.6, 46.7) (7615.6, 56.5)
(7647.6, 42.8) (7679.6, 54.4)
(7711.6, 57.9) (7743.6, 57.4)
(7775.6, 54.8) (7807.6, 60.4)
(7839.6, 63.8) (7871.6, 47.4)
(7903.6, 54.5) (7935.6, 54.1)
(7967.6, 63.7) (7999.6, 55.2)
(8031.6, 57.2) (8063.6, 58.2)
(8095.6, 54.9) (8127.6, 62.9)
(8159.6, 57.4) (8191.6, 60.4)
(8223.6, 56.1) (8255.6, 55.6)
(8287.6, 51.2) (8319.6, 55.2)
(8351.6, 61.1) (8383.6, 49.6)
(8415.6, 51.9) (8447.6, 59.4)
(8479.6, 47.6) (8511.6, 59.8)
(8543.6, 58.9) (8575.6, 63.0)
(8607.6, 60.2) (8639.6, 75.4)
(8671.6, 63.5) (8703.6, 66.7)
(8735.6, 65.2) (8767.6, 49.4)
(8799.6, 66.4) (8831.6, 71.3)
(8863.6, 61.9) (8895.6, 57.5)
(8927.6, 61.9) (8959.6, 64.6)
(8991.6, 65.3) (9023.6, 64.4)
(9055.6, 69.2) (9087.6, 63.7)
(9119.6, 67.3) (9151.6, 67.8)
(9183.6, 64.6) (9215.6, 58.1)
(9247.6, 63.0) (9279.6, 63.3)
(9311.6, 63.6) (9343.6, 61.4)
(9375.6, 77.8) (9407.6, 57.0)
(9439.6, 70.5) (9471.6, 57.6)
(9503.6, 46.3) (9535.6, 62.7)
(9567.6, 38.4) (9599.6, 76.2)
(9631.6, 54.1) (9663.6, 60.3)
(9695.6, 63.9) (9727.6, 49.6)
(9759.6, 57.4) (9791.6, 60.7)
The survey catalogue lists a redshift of 0.624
